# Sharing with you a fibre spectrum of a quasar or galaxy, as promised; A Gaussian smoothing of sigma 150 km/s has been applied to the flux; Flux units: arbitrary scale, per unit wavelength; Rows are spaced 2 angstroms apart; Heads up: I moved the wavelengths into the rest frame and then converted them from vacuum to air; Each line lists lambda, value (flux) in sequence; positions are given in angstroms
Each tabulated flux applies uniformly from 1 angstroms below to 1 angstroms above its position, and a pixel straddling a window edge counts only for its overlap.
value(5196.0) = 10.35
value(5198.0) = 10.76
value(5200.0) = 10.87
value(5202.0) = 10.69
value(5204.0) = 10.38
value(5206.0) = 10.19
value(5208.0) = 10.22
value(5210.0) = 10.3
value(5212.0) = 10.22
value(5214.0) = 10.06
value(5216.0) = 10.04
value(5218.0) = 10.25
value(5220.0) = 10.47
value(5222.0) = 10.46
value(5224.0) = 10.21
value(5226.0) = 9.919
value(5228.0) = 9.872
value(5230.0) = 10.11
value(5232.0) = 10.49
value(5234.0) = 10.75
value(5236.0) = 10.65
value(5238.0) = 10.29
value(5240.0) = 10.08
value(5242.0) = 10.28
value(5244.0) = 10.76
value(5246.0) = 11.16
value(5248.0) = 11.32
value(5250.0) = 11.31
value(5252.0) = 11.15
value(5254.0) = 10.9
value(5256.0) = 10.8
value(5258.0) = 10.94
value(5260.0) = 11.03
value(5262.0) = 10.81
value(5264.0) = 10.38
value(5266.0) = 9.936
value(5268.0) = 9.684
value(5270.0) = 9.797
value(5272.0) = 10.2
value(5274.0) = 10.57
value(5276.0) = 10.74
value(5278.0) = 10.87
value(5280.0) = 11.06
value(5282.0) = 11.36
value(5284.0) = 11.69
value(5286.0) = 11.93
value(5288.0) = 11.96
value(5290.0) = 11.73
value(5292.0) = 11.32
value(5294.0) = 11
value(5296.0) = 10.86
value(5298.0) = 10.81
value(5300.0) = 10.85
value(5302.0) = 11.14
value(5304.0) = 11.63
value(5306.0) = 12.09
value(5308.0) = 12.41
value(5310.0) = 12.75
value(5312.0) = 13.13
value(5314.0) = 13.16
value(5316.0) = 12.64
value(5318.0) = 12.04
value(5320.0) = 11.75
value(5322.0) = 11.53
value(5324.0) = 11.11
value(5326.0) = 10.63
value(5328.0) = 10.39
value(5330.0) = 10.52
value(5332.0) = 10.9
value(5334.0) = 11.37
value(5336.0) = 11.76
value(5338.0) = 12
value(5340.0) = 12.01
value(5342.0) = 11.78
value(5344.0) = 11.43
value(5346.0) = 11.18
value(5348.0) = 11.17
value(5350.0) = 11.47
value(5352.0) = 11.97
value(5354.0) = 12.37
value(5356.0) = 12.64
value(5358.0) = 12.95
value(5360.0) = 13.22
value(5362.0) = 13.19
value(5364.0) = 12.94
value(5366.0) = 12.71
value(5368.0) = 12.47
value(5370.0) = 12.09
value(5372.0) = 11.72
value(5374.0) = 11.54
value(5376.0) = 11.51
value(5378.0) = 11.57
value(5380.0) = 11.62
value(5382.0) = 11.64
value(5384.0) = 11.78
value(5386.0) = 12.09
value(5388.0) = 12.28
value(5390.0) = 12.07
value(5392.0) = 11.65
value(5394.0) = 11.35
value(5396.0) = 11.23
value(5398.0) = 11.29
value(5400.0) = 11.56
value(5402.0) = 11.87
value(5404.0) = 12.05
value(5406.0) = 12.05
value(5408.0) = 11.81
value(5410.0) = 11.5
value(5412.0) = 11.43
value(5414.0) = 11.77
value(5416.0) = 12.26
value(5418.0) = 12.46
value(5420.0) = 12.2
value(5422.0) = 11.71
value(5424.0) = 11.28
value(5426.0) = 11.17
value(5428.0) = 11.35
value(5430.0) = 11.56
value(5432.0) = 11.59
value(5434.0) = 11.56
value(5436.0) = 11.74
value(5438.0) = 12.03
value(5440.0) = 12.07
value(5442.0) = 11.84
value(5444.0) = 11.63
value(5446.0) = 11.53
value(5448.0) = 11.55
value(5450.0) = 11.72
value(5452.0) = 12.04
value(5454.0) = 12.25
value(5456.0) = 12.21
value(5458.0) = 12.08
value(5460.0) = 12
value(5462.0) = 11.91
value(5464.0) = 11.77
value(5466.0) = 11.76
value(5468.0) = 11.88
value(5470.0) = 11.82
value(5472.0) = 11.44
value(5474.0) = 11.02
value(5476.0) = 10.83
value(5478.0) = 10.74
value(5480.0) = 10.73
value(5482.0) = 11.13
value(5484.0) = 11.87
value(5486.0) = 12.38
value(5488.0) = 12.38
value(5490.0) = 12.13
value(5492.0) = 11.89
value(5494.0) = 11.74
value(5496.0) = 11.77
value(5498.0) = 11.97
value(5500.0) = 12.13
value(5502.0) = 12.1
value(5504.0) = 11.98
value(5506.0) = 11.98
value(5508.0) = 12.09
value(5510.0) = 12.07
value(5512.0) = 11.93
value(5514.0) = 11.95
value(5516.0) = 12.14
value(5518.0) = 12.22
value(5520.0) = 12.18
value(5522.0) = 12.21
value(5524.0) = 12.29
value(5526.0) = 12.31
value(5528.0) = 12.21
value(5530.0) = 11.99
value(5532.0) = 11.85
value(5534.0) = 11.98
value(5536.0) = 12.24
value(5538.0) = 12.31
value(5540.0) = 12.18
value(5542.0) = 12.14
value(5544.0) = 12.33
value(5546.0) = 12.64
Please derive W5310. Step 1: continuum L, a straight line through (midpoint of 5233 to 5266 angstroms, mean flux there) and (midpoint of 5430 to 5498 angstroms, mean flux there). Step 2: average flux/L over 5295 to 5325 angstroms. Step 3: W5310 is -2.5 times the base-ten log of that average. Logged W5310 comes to -0.08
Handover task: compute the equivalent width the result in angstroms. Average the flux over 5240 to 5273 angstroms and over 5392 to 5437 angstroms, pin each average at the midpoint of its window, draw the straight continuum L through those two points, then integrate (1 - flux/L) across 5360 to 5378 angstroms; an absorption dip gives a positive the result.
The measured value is -1.4 angstroms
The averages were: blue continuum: 10.6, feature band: 12.3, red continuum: 11.7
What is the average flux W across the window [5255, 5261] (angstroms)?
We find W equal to 10.9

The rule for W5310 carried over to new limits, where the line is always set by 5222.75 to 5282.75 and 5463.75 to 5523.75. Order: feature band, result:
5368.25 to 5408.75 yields -0.045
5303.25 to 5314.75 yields -0.155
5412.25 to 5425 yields -0.045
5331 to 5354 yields -0.052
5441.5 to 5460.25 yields -0.027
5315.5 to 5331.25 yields -0.033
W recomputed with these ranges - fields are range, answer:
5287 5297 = 11.4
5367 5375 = 12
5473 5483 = 10.9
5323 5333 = 10.7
